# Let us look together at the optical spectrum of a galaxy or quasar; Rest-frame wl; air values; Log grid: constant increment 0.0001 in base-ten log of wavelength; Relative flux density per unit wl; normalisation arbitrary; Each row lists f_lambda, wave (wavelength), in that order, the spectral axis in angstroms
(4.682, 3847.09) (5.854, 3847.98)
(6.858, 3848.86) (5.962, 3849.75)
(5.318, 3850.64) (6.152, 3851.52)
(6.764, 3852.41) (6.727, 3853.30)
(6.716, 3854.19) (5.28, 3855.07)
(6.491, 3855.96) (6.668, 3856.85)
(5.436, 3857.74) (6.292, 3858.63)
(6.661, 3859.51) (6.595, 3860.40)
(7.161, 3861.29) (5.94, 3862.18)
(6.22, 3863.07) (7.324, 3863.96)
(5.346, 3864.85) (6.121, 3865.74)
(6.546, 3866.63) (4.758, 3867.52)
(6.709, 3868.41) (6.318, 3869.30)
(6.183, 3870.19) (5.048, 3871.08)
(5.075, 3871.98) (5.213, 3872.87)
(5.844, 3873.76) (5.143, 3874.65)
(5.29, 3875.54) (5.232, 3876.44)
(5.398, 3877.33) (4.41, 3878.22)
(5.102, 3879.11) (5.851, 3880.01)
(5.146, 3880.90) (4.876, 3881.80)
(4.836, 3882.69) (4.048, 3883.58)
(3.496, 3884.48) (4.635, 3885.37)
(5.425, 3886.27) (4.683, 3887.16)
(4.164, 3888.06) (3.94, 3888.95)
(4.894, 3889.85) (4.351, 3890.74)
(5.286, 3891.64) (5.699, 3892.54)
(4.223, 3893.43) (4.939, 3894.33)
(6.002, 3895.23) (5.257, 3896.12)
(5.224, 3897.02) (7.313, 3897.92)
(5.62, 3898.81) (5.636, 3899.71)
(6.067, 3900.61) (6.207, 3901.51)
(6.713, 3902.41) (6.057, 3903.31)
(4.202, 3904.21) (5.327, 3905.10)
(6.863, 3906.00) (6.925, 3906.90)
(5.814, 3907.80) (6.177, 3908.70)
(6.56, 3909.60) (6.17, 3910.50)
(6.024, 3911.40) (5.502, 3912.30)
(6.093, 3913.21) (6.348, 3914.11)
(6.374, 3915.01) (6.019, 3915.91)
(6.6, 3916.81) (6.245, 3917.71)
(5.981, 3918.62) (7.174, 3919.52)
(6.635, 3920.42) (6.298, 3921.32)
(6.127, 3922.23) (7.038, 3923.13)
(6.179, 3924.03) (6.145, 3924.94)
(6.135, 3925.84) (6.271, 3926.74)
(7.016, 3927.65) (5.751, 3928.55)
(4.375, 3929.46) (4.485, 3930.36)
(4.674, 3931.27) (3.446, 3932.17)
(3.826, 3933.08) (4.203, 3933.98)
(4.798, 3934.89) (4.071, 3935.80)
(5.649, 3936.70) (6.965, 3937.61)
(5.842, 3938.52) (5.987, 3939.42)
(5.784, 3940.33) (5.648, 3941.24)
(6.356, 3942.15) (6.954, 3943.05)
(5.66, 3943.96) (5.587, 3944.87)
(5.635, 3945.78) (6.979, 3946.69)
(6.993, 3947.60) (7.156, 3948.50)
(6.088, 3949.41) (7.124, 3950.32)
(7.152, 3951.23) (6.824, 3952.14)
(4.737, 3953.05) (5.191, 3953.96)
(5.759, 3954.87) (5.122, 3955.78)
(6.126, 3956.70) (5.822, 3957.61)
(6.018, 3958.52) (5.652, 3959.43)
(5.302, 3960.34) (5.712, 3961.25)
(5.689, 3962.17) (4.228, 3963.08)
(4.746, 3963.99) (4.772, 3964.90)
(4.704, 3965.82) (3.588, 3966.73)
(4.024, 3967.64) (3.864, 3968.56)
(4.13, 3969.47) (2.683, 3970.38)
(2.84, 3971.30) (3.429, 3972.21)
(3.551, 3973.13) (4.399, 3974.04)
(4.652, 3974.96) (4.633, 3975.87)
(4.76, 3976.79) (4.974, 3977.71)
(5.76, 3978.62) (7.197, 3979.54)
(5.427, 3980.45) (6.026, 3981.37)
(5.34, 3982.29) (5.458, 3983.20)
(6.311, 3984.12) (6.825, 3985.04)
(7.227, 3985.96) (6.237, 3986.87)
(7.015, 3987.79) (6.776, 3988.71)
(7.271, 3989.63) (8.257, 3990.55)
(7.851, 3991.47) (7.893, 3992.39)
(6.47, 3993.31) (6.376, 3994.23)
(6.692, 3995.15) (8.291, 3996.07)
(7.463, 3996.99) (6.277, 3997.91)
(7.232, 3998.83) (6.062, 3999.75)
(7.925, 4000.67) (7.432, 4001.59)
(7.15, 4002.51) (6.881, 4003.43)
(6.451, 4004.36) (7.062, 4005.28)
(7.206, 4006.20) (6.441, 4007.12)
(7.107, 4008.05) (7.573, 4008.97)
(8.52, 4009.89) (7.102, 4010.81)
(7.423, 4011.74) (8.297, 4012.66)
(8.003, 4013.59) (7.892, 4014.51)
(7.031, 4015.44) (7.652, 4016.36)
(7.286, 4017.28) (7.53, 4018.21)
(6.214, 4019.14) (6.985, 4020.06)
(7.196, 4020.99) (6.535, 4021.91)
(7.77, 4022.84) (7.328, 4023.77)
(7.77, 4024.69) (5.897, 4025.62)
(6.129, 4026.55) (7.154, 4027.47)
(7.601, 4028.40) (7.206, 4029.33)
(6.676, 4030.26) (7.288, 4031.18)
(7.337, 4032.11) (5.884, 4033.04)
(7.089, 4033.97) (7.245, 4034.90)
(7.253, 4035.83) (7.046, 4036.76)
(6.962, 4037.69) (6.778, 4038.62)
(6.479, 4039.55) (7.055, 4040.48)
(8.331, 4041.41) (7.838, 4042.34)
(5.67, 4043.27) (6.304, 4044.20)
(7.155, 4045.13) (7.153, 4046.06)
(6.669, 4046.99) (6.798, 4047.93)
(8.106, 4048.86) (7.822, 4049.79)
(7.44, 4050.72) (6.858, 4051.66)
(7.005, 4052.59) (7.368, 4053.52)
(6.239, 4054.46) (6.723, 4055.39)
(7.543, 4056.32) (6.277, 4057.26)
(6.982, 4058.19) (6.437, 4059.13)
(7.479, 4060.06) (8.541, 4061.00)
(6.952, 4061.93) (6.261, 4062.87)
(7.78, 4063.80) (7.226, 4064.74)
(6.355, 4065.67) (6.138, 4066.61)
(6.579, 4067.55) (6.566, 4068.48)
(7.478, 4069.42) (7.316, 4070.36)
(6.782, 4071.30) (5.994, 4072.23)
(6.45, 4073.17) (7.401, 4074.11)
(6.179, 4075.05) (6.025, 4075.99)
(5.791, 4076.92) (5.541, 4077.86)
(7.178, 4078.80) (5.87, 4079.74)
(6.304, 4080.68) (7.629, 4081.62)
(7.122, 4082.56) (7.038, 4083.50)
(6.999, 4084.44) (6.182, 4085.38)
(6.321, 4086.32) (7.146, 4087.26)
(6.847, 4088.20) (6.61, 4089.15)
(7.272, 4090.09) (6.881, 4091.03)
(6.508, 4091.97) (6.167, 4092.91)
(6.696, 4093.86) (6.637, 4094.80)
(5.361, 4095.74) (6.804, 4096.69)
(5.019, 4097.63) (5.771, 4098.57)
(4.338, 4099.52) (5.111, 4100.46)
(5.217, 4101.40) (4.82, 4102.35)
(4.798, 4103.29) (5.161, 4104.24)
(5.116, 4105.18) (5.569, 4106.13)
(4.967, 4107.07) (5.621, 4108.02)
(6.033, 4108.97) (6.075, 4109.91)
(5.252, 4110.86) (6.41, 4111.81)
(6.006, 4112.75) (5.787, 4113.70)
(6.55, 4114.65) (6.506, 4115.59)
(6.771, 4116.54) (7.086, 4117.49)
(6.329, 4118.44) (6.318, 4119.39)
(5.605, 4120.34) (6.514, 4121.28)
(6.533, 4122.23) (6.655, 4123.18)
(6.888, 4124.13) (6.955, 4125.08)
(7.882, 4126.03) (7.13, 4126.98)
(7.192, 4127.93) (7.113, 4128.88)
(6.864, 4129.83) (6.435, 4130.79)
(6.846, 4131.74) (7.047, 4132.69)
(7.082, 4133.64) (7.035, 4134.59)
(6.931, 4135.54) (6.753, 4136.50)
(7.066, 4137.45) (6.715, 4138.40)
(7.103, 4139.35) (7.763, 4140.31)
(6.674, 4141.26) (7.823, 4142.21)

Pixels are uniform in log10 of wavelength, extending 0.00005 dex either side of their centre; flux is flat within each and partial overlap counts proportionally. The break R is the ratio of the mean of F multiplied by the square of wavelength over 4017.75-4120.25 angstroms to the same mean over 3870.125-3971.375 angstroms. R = 1.3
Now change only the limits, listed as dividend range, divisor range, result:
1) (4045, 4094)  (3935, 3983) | 1.35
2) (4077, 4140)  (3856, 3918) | 1.26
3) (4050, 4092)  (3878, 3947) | 1.31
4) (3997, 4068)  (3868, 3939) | 1.36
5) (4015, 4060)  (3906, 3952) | 1.24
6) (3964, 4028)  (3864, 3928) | 1.18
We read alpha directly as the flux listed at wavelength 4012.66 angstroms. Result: 8.297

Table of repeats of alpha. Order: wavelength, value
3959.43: 5.652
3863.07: 6.22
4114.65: 6.55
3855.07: 5.28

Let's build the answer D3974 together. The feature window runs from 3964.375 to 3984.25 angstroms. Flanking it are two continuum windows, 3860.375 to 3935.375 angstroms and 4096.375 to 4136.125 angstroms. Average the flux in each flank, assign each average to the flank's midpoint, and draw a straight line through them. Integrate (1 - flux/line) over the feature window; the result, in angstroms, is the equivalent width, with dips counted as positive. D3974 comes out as 4.0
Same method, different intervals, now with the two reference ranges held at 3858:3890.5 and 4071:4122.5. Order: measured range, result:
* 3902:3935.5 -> -1.6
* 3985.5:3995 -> -2.1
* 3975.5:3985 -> 0.2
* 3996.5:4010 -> -2.8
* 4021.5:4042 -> -3.8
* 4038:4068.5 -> -5.0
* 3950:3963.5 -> -0.1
